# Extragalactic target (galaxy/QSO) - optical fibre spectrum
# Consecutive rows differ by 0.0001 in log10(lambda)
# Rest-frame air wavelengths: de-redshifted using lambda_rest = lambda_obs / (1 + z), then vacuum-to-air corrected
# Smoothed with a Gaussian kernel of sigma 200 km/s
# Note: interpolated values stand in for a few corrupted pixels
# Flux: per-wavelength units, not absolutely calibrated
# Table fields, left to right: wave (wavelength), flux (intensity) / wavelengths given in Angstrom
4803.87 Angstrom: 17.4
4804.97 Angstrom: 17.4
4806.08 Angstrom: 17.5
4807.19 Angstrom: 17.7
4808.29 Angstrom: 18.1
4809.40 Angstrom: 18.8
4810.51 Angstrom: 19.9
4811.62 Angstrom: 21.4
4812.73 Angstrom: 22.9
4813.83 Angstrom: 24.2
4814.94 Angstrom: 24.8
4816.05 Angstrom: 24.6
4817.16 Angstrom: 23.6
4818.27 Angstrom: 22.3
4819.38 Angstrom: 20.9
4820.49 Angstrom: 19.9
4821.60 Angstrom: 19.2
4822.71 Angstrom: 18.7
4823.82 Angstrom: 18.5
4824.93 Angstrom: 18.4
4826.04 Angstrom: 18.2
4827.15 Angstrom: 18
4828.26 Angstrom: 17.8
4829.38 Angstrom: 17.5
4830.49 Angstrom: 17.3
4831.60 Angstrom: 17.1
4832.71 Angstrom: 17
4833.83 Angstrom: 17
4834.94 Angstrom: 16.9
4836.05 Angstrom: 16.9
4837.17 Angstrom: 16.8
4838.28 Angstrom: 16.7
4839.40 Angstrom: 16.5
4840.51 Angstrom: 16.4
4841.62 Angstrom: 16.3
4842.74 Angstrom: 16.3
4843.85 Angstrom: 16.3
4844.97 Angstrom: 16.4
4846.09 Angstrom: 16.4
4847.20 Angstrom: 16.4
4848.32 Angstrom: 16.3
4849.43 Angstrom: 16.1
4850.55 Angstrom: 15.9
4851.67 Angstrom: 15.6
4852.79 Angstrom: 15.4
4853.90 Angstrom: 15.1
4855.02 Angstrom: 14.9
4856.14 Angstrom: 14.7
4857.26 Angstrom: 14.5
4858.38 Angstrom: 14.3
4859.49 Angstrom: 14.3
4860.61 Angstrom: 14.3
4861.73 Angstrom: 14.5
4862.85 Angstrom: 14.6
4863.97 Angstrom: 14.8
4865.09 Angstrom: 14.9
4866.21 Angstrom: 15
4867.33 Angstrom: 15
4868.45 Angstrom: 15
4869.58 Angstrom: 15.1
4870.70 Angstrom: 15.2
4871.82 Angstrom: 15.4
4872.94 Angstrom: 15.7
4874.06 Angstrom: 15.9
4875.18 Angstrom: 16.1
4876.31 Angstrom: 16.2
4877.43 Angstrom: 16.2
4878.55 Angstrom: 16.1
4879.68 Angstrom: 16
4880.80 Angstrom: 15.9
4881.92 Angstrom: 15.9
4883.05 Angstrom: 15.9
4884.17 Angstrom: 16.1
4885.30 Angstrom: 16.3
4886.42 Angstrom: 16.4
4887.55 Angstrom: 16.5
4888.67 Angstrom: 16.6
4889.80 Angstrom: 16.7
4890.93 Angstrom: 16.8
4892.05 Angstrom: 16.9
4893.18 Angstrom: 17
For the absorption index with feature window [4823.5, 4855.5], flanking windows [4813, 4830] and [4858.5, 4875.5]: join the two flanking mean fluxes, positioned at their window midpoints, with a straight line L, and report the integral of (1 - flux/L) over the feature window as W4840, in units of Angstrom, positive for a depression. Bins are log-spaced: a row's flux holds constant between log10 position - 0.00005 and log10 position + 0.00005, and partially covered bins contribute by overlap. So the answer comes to 2.8 Angstrom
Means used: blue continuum 20.5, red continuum 15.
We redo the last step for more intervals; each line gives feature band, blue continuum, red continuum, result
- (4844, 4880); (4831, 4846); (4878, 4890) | 2.25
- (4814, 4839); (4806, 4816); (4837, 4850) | -0.30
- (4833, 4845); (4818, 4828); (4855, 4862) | 0.33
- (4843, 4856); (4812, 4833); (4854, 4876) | 0.76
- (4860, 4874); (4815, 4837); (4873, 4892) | 1.65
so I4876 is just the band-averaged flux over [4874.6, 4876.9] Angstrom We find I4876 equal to 16.1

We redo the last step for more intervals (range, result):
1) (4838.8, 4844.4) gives 16.4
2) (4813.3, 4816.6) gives 24.5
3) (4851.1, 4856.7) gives 15.1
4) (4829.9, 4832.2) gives 17.3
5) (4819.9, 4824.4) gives 19.1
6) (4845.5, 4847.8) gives 16.4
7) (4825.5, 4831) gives 17.8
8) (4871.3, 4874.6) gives 15.7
